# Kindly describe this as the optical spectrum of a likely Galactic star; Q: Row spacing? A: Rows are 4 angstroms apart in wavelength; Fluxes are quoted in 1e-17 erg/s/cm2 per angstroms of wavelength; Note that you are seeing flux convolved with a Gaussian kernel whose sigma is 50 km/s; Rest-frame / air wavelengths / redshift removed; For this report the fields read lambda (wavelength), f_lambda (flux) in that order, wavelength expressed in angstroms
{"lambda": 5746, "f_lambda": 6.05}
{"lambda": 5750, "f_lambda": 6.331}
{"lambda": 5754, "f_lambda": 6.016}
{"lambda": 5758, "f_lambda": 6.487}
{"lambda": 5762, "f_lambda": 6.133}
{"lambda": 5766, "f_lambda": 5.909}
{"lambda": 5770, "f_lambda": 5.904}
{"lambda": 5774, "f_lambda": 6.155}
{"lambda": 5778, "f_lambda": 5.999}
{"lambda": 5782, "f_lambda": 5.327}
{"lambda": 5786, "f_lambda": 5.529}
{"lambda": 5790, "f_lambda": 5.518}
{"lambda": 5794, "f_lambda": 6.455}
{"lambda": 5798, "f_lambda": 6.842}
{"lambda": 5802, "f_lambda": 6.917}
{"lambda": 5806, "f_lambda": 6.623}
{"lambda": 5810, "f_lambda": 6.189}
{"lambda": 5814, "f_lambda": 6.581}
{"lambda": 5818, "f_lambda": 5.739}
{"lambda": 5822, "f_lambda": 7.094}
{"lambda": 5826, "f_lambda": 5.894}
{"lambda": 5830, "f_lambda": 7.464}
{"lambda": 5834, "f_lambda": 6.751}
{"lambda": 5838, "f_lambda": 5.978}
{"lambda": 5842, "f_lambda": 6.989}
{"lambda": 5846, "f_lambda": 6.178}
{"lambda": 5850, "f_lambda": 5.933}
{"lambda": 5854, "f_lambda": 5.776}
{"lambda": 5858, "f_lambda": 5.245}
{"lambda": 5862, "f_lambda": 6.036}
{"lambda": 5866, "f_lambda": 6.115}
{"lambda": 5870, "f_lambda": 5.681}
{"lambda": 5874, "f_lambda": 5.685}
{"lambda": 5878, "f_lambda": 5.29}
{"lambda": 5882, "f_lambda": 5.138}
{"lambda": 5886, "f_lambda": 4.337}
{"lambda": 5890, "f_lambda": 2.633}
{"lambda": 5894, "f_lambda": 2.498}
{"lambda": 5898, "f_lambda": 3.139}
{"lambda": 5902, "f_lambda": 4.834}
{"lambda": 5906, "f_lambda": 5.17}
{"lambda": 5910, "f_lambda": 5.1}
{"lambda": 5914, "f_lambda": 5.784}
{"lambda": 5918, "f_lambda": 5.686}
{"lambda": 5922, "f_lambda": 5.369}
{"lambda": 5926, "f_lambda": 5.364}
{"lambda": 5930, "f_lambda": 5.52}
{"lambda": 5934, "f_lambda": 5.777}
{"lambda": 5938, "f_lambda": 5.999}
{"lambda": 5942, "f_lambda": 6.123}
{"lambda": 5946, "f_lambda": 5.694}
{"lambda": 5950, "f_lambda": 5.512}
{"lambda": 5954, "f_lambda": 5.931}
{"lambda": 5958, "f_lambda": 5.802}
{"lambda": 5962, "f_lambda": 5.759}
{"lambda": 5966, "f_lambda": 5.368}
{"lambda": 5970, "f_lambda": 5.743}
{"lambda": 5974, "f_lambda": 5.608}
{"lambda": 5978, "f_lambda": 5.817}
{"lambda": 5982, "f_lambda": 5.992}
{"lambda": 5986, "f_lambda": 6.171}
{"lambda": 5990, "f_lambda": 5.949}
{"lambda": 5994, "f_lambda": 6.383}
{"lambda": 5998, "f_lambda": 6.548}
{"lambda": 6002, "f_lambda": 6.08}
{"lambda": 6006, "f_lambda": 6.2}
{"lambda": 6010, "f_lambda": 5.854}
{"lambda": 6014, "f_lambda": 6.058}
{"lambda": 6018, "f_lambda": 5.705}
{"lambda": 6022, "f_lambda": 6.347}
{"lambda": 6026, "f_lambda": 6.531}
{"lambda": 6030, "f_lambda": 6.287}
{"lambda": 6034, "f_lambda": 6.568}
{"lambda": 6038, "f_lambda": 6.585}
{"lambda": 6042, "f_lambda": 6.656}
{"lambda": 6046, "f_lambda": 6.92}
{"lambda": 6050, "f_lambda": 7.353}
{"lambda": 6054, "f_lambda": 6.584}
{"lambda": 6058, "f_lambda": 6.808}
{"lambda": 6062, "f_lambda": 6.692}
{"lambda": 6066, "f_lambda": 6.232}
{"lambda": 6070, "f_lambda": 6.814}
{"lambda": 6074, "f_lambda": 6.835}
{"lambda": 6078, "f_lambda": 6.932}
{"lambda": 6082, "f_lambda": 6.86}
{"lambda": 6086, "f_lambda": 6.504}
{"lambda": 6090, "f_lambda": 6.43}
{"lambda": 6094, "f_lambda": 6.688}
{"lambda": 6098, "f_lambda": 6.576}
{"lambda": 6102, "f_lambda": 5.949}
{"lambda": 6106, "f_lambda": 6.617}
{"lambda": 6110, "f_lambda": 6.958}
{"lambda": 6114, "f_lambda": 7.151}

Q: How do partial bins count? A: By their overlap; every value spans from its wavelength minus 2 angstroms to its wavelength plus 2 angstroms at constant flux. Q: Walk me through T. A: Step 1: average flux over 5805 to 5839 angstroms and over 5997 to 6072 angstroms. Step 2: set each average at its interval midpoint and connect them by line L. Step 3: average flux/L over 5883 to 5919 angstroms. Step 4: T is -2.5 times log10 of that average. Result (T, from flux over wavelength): 0.44 mag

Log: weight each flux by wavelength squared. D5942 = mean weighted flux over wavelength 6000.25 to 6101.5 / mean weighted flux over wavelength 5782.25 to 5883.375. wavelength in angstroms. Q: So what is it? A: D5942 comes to 1.14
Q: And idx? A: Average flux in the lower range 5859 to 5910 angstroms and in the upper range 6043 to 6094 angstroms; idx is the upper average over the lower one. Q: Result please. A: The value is 1.42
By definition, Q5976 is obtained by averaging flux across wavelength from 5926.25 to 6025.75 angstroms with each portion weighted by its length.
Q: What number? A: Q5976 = 5.92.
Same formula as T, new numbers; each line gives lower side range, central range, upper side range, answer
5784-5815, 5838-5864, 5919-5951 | 0.01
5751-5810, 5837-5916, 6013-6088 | 0.21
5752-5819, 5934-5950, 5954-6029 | 0.03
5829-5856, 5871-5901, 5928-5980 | 0.42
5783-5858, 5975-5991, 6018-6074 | 0.10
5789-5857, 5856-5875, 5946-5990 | 0.08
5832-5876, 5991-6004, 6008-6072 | 0.01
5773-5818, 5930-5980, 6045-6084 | 0.14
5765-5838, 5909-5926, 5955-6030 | 0.11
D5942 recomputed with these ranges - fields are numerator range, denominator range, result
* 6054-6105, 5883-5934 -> 1.50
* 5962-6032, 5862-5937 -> 1.25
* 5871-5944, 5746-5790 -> 0.88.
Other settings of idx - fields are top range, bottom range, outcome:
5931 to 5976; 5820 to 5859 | 0.90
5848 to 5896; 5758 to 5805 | 0.83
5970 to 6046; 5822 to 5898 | 1.12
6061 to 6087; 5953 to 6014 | 1.13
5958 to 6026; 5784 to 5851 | 0.94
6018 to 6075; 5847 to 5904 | 1.35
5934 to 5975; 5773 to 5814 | 0.93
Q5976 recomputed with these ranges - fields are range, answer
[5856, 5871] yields 5.78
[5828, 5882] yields 6.05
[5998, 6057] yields 6.42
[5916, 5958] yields 5.7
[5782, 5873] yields 6.22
